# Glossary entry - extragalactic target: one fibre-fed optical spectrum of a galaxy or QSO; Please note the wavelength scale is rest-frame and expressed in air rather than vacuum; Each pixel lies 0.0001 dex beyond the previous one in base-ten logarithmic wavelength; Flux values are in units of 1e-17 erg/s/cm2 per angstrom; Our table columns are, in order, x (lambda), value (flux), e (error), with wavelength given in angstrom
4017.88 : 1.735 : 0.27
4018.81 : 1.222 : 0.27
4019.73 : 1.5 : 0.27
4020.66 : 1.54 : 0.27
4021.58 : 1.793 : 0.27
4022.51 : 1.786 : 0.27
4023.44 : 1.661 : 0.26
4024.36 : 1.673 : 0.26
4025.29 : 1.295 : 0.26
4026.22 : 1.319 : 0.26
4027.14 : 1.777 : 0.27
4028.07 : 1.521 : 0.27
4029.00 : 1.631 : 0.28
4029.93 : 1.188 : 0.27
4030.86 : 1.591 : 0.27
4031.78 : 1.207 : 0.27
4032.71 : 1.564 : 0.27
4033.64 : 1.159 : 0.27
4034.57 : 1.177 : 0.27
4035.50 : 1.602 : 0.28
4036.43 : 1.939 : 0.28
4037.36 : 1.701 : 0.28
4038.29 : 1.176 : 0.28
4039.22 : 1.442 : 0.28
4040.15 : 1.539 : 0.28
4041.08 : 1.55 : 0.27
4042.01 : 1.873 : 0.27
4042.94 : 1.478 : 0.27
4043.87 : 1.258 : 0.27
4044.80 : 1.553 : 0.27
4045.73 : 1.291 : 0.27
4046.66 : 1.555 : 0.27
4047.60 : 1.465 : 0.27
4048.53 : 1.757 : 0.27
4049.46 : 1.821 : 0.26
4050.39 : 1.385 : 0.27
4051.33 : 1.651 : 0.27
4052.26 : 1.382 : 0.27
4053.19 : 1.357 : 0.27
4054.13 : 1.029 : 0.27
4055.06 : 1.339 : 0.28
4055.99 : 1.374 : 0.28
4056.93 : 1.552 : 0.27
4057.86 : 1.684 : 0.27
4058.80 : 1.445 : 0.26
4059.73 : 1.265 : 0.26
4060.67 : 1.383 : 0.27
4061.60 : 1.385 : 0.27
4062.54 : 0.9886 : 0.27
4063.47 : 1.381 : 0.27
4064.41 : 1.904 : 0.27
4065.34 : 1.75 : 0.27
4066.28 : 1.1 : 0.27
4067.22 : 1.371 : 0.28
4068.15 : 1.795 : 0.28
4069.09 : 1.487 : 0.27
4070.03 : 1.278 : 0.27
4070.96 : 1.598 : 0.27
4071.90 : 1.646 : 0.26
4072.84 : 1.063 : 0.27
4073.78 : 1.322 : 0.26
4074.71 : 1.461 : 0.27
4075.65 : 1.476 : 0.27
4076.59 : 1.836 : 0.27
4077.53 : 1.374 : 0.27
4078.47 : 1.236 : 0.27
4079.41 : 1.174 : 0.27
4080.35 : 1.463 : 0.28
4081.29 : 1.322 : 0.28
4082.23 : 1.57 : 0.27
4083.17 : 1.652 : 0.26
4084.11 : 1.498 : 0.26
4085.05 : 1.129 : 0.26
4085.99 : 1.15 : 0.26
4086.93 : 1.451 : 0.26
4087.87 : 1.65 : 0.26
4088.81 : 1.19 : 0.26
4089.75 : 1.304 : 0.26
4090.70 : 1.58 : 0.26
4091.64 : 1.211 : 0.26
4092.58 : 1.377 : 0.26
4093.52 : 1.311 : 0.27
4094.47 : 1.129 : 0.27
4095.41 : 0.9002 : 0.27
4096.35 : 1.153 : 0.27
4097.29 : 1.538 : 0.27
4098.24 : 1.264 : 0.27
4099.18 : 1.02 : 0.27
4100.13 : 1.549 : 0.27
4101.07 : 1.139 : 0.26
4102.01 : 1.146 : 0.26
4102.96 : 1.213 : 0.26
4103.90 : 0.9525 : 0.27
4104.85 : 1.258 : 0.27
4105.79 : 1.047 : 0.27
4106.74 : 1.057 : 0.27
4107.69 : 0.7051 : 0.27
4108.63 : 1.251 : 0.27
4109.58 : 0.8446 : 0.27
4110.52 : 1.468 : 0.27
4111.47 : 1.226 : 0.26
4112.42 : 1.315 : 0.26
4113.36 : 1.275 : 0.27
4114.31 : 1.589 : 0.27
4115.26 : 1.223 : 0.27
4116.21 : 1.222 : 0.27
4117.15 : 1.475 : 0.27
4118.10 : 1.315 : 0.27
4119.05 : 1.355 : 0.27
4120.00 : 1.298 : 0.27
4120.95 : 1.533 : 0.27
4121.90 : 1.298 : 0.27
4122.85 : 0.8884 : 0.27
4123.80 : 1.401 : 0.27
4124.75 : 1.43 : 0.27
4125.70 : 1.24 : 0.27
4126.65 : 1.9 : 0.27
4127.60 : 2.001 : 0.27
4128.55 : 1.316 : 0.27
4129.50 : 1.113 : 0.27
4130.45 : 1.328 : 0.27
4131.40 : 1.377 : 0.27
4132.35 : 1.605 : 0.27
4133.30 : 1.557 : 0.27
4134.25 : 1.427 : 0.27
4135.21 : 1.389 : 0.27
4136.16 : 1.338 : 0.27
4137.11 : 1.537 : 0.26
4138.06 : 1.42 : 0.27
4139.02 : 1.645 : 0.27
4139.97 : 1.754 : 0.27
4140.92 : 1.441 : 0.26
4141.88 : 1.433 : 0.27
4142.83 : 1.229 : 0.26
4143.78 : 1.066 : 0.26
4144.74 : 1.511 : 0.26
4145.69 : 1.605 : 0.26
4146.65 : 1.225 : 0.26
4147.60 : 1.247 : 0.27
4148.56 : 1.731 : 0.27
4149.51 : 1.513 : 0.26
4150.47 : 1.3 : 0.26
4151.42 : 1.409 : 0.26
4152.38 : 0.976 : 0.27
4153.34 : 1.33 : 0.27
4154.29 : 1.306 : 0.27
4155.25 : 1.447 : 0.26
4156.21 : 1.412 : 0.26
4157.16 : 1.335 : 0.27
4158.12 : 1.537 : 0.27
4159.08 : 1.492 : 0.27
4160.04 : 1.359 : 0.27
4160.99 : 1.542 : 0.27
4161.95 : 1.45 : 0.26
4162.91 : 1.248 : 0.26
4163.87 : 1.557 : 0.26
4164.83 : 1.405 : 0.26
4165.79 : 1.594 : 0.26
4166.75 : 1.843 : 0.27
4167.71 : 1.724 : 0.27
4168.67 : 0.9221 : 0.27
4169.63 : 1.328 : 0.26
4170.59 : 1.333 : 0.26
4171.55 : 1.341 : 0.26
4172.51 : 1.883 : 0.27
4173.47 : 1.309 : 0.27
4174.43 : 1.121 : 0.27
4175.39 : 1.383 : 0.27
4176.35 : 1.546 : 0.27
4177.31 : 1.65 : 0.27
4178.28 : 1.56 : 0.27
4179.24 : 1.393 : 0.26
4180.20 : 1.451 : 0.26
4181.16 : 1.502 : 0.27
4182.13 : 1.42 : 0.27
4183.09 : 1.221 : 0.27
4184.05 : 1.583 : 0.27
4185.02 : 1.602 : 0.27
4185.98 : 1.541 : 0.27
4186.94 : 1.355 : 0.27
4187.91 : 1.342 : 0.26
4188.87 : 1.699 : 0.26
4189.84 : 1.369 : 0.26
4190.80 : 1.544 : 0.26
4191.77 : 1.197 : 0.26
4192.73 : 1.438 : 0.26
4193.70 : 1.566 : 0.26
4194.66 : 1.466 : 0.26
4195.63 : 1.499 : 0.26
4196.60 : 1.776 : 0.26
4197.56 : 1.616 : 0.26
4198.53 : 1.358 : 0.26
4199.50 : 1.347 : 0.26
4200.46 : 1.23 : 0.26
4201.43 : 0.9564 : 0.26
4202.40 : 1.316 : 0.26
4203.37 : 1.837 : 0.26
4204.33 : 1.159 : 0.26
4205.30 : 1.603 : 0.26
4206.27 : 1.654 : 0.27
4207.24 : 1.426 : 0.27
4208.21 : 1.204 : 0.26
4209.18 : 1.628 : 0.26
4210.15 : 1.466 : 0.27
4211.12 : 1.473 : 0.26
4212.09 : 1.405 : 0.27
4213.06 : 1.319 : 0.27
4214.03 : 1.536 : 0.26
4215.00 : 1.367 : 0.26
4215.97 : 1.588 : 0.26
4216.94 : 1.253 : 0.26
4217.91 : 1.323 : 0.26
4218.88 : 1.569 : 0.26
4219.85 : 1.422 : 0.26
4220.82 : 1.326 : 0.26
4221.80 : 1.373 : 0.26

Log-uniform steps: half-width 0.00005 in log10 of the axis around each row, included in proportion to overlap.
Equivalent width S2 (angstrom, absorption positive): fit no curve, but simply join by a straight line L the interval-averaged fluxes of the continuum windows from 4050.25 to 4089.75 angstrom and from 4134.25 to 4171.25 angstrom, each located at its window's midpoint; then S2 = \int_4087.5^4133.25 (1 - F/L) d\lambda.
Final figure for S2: 4.0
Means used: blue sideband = 1.42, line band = 1.29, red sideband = 1.42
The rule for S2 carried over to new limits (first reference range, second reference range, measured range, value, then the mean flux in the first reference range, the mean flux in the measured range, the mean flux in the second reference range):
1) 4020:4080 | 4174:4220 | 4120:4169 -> 1.0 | 1.47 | 1.43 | 1.44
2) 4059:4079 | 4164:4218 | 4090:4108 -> 3.1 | 1.43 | 1.19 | 1.45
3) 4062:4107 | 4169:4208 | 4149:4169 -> 0.0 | 1.34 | 1.42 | 1.44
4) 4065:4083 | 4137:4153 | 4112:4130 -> 0.5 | 1.44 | 1.38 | 1.41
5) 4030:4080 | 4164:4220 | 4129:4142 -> 0.0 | 1.45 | 1.46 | 1.45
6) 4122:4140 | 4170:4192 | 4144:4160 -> 0.6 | 1.45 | 1.39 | 1.45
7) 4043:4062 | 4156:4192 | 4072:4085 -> 0.3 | 1.45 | 1.42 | 1.45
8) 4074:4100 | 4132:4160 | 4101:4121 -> 2.3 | 1.35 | 1.22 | 1.42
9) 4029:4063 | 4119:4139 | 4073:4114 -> 4.3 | 1.45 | 1.28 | 1.42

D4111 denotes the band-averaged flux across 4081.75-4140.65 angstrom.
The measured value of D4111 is 1.33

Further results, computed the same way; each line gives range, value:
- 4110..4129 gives 1.39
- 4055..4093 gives 1.42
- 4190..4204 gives 1.43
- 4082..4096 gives 1.33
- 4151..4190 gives 1.44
